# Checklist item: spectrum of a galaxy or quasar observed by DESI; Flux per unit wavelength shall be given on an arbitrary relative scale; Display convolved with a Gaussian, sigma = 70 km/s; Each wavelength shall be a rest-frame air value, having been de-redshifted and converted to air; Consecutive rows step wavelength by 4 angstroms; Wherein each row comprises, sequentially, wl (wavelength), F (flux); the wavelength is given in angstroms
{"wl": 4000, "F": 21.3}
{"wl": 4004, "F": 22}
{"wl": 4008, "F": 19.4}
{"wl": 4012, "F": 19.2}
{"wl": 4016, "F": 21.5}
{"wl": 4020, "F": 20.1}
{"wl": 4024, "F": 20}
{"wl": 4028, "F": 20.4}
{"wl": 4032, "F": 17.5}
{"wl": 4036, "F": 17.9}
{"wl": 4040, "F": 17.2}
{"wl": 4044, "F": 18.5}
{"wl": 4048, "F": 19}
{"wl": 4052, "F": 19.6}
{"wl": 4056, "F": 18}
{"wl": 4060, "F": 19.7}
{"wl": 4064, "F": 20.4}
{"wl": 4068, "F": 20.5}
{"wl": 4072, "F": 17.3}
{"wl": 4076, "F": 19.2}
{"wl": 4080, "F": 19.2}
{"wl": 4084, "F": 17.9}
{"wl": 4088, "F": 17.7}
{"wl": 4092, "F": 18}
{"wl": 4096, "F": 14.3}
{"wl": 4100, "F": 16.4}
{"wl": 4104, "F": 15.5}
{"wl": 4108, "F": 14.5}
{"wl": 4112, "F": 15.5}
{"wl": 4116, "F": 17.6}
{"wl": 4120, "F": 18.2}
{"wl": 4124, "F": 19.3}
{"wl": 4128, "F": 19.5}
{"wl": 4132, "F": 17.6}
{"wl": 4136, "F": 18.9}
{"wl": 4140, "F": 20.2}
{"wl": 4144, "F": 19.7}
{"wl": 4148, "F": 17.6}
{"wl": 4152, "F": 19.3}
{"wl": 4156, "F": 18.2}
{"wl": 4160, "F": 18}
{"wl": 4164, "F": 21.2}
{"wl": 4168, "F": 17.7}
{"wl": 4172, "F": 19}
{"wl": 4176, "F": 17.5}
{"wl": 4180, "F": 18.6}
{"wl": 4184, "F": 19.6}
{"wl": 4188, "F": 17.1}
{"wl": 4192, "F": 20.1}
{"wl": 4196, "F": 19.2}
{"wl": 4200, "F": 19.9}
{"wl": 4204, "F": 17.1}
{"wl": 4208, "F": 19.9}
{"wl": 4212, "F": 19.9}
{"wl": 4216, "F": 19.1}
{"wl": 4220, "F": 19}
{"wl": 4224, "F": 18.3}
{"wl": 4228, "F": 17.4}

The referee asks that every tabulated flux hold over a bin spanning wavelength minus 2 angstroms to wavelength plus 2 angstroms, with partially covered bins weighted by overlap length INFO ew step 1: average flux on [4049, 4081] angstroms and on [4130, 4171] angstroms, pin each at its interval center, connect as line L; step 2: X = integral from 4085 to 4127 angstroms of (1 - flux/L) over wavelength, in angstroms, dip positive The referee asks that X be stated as 5.0 angstroms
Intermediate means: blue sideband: 19.2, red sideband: 18.8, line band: 16.8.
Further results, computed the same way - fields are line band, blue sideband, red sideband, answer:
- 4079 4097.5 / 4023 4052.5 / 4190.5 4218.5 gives 1.4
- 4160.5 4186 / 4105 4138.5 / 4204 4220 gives -0.5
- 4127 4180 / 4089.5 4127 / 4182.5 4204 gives -2.6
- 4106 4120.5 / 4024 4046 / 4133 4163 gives 1.9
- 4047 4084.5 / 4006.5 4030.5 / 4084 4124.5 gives -2.0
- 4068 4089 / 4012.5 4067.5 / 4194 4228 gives 0.7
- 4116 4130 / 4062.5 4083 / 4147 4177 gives 0.1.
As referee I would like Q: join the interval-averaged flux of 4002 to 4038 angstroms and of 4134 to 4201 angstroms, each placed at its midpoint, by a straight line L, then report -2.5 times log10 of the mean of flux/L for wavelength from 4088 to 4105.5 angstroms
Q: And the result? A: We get 0.188 mag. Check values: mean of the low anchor 19.8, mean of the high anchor 18.9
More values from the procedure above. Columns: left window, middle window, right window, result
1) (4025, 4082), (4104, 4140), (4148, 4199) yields 0.07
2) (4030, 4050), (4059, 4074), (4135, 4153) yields -0.07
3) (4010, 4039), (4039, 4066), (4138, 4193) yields 0.02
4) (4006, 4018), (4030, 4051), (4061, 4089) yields 0.08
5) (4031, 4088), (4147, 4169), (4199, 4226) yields 0.01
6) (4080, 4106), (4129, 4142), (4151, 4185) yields -0.06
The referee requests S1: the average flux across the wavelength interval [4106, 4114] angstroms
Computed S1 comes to 15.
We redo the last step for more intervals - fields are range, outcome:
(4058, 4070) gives 20.2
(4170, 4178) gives 18.2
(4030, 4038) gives 17.7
